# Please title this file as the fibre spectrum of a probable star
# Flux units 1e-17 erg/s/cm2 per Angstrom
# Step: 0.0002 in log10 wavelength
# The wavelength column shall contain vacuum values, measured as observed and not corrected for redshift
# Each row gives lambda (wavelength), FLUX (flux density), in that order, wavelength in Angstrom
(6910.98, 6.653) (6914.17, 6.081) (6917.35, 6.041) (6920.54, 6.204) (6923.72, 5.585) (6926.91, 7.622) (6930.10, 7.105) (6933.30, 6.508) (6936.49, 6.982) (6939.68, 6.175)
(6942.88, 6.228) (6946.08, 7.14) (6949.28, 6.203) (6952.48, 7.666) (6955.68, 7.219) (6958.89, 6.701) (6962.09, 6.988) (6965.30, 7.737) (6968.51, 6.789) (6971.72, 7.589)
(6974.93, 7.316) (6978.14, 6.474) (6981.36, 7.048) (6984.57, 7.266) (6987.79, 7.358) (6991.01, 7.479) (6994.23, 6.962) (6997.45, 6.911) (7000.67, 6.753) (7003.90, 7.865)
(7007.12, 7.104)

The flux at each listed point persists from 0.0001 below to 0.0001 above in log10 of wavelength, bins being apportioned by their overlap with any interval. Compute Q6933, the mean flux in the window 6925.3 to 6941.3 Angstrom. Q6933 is 6.88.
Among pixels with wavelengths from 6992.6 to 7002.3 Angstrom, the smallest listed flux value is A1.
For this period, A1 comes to 6.753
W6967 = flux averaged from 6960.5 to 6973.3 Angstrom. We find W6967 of 7.27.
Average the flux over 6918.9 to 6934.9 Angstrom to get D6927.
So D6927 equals 6.6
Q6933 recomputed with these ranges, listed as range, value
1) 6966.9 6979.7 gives 7.05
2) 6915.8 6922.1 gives 6.12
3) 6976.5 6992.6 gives 7.12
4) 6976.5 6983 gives 6.77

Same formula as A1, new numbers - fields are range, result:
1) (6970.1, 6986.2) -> 6.474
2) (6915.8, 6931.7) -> 5.585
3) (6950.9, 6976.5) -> 6.701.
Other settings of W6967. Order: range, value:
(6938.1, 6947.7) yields 6.51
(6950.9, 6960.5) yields 7.2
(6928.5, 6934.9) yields 6.8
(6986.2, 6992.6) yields 7.42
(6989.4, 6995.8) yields 7.22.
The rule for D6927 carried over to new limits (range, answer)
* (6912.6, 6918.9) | 6.07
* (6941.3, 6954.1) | 6.81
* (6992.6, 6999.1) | 6.94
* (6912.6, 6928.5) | 6.31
